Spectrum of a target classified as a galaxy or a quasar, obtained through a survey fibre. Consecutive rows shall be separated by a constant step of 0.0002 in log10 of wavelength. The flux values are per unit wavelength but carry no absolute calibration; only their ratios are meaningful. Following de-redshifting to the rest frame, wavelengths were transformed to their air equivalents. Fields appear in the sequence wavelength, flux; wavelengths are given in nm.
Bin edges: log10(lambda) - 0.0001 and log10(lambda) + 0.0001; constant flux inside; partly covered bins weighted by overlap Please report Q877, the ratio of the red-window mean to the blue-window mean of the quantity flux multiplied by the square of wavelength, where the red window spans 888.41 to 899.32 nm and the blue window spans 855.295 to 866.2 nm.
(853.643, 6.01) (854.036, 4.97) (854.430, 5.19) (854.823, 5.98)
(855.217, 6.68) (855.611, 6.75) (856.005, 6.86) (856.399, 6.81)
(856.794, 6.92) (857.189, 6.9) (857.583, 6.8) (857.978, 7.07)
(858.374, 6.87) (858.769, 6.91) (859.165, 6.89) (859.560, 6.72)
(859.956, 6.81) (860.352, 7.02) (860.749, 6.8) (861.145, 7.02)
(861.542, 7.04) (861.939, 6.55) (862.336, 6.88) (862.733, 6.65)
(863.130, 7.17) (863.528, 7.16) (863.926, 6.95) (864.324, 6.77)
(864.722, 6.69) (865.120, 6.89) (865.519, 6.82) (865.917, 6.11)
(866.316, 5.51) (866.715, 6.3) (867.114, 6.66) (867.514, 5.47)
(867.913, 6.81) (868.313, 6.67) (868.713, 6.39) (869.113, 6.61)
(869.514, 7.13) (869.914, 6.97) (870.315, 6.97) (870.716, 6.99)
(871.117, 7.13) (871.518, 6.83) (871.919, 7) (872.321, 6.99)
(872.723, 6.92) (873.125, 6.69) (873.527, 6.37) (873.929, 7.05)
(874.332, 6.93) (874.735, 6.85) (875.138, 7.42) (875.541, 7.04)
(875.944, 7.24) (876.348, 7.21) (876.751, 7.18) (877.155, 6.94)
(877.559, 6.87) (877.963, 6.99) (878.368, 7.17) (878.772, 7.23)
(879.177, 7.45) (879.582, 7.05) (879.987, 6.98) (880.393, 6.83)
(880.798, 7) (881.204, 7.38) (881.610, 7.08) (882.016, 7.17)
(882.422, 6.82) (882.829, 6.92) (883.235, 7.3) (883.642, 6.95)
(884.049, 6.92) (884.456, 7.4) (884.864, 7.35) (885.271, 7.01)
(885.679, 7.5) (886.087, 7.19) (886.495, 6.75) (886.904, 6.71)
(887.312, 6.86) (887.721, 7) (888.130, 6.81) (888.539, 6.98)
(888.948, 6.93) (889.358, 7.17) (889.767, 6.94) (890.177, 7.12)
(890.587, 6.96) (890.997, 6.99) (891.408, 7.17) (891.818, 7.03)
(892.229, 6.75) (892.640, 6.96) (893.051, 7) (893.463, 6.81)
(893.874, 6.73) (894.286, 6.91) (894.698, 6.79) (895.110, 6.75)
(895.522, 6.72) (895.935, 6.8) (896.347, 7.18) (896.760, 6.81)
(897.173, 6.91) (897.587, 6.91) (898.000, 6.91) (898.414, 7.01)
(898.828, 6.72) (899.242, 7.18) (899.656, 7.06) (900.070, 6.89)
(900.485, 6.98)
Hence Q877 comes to 1.09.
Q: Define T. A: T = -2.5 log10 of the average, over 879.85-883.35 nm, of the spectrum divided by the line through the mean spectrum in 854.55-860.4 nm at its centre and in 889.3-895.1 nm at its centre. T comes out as -0.02 mag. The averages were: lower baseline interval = 6.77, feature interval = 7.05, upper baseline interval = 6.94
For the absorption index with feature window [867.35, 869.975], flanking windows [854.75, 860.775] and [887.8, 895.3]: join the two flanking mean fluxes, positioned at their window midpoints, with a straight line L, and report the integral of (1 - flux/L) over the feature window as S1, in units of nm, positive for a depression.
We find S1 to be 0.11 nm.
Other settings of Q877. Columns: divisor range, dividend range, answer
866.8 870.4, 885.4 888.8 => 1.10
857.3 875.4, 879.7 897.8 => 1.08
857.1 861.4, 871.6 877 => 1.05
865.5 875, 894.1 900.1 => 1.10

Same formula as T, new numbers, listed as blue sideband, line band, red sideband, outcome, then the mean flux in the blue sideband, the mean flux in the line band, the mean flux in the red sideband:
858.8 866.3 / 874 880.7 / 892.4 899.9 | -0.04 mag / 6.8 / 7.08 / 6.9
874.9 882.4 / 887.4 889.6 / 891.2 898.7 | 0.00 mag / 7.12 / 6.97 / 6.89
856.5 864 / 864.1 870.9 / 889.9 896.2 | 0.05 mag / 6.9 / 6.57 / 6.9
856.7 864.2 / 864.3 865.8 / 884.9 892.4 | 0.02 mag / 6.9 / 6.76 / 7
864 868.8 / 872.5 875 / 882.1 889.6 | -0.02 mag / 6.44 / 6.82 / 7.03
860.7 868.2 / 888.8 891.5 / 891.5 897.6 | -0.03 mag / 6.64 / 7.04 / 6.87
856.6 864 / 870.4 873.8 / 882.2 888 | 0.02 mag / 6.9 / 6.87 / 7.05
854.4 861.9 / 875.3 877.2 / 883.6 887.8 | -0.03 mag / 6.77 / 7.14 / 7.06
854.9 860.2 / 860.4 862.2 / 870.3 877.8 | 0.00 mag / 6.83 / 6.86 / 6.98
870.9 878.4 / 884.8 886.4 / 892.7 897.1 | -0.05 mag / 6.99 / 7.22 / 6.86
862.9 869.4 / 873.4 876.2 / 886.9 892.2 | -0.05 mag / 6.57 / 7.01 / 6.98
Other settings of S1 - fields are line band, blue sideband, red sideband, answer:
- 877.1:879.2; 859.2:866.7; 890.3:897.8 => -0.08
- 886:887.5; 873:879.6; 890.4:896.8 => 0.02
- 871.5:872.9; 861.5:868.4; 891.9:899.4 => -0.06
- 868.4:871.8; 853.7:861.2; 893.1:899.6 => -0.09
